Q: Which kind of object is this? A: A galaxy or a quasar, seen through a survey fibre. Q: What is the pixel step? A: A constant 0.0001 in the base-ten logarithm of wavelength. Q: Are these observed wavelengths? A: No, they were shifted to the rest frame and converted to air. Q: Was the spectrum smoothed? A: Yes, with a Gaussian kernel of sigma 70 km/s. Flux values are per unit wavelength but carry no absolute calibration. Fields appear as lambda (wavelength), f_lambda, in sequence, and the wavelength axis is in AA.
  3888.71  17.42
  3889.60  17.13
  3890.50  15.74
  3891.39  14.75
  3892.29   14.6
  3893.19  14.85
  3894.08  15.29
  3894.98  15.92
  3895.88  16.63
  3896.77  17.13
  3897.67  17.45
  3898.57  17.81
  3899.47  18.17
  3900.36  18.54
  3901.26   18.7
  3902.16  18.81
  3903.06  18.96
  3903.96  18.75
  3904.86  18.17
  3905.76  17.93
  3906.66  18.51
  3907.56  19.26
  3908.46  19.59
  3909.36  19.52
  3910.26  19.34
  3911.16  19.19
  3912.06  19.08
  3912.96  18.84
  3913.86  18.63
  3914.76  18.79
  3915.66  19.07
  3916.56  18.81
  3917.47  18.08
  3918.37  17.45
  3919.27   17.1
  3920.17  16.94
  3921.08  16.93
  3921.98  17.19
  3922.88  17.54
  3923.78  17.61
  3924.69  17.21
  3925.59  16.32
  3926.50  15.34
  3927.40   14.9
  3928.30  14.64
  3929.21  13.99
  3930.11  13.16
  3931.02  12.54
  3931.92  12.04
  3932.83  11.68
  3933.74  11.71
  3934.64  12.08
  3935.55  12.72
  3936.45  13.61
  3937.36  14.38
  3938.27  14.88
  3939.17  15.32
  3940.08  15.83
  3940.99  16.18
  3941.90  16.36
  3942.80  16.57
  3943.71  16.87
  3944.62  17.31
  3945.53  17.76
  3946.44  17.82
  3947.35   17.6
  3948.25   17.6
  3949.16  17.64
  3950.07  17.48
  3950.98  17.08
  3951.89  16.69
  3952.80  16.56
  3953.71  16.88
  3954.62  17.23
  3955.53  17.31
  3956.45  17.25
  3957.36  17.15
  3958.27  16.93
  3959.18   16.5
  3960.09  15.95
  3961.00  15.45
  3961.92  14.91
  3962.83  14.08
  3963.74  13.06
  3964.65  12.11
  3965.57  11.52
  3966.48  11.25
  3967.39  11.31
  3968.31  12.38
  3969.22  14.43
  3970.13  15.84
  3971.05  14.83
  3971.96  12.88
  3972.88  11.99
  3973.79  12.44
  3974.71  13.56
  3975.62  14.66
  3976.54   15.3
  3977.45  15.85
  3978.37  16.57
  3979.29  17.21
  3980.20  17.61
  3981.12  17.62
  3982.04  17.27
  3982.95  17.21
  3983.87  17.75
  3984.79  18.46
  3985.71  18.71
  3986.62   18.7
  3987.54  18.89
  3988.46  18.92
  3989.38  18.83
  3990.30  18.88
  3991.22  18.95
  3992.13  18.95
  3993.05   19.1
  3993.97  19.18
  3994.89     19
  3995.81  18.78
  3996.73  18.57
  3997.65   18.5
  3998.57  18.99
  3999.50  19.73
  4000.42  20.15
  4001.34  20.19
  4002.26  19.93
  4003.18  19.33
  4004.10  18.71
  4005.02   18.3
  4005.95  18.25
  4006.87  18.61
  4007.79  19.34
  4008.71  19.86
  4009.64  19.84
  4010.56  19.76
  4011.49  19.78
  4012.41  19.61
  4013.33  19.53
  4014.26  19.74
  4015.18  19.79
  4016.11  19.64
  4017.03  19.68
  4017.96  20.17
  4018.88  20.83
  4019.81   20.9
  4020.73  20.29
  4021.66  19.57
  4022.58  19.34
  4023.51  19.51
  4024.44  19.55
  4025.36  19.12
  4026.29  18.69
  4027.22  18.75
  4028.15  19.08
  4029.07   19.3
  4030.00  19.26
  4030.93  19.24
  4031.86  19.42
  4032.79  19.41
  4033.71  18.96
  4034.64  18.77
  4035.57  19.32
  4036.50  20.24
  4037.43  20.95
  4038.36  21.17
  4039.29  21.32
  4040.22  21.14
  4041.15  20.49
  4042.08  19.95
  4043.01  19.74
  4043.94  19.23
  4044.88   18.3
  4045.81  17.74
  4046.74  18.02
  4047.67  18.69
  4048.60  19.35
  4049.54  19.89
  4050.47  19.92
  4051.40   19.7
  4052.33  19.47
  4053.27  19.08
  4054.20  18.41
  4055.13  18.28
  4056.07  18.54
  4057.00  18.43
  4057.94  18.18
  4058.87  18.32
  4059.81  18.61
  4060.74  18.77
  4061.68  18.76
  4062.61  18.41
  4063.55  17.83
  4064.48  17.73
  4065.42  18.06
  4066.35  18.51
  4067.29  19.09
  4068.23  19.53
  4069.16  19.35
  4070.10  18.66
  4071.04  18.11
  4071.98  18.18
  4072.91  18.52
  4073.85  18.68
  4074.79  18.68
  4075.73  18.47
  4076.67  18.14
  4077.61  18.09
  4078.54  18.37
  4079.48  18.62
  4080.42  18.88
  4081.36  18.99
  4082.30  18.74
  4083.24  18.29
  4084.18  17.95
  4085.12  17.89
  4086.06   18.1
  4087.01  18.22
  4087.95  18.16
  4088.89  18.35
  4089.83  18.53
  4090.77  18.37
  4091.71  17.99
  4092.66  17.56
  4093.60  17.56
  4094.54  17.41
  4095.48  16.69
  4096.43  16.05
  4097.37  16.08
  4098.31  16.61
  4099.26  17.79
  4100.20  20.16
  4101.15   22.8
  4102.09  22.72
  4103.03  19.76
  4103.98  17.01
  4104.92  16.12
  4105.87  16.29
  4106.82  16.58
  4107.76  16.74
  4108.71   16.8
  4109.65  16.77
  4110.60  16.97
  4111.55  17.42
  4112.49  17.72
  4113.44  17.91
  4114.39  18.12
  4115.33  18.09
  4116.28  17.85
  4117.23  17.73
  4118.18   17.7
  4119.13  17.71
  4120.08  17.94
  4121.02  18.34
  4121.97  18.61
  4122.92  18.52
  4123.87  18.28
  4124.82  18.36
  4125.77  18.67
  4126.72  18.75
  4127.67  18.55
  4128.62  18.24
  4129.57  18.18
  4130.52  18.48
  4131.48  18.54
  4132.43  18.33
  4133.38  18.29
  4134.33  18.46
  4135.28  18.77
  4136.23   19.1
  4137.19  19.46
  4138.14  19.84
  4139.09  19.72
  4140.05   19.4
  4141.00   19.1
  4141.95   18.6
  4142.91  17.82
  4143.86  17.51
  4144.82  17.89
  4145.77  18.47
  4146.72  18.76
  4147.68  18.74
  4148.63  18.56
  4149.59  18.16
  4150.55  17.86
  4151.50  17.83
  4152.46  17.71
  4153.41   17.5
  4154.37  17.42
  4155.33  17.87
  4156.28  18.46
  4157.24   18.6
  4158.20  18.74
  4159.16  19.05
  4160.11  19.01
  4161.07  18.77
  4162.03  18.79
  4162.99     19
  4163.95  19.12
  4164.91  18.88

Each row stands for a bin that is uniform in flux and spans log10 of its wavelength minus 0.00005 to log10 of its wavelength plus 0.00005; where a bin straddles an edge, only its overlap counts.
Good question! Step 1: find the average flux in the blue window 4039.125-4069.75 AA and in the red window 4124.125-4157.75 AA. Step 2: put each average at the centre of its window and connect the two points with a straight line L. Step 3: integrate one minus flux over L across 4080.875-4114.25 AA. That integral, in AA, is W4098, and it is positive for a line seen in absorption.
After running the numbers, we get 1.4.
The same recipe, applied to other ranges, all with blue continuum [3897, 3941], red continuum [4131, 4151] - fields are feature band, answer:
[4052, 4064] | -0.41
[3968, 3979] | 1.85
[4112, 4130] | 0.28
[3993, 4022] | -3.34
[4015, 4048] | -3.57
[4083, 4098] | 0.43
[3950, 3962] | 0.24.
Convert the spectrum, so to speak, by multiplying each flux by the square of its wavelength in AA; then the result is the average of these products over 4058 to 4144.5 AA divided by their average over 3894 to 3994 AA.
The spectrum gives 1.20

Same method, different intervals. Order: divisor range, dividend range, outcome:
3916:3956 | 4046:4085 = 1.25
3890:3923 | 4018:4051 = 1.17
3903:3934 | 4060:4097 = 1.16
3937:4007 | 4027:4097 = 1.17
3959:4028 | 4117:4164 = 1.13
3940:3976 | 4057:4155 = 1.27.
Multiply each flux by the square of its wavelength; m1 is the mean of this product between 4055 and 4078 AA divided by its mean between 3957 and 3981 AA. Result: 1.3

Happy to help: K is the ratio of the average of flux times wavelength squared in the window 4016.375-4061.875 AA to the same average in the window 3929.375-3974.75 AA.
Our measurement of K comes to 1.4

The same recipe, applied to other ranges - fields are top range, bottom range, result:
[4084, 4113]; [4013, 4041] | 0.93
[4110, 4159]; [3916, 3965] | 1.27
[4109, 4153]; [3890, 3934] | 1.20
